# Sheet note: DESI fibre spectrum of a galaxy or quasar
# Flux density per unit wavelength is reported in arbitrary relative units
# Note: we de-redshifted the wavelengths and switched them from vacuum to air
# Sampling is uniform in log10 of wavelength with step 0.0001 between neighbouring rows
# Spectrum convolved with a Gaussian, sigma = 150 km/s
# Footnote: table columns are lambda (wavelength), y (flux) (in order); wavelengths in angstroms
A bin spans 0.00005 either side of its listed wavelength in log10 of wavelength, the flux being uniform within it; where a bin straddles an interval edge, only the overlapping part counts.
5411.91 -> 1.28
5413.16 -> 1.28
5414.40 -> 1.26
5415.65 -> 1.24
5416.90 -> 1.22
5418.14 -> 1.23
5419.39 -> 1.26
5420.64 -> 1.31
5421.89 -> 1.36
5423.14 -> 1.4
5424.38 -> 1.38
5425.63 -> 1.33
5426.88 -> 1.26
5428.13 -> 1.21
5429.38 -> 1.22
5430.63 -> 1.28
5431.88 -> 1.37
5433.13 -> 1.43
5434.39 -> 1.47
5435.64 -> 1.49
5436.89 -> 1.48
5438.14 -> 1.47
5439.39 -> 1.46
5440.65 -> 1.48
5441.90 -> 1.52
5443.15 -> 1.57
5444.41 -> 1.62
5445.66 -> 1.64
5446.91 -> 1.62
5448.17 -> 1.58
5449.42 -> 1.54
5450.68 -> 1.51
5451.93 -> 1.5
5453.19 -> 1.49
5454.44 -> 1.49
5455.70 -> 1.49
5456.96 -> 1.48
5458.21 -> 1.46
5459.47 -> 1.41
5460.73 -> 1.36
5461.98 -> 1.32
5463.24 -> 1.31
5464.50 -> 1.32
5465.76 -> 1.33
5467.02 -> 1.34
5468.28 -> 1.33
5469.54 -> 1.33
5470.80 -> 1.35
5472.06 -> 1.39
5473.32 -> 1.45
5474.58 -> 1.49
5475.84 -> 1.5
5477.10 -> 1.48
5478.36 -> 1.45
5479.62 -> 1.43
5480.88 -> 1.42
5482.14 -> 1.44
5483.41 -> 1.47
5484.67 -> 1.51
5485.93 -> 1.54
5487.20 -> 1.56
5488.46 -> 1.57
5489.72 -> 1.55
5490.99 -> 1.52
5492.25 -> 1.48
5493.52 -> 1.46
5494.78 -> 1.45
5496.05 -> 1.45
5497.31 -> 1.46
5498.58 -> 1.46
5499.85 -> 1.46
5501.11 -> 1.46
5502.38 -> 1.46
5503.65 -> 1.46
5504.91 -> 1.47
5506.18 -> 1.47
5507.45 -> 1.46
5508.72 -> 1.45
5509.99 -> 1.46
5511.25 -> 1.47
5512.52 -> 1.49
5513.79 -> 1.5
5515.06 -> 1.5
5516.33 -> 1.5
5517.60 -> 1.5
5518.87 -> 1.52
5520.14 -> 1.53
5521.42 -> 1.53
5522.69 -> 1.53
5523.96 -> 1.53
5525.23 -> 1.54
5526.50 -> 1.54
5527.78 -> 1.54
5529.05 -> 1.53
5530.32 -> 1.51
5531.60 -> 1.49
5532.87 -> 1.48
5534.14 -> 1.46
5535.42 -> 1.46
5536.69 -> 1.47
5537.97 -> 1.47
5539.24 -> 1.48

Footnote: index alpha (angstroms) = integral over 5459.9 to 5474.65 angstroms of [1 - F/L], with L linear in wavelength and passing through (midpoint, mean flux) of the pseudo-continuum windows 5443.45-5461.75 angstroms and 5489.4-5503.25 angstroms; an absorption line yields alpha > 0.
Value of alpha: 1.4 angstroms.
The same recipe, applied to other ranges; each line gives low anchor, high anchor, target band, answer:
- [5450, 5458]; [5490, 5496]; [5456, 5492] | 1.2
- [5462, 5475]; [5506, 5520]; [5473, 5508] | -1.4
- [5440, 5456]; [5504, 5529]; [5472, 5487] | 0.5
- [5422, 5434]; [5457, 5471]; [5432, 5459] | -3.4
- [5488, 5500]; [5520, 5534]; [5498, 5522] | 0.3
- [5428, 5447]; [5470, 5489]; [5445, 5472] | 0.5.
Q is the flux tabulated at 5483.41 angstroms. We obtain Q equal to 1.47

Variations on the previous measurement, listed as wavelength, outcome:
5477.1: 1.48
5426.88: 1.26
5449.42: 1.54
